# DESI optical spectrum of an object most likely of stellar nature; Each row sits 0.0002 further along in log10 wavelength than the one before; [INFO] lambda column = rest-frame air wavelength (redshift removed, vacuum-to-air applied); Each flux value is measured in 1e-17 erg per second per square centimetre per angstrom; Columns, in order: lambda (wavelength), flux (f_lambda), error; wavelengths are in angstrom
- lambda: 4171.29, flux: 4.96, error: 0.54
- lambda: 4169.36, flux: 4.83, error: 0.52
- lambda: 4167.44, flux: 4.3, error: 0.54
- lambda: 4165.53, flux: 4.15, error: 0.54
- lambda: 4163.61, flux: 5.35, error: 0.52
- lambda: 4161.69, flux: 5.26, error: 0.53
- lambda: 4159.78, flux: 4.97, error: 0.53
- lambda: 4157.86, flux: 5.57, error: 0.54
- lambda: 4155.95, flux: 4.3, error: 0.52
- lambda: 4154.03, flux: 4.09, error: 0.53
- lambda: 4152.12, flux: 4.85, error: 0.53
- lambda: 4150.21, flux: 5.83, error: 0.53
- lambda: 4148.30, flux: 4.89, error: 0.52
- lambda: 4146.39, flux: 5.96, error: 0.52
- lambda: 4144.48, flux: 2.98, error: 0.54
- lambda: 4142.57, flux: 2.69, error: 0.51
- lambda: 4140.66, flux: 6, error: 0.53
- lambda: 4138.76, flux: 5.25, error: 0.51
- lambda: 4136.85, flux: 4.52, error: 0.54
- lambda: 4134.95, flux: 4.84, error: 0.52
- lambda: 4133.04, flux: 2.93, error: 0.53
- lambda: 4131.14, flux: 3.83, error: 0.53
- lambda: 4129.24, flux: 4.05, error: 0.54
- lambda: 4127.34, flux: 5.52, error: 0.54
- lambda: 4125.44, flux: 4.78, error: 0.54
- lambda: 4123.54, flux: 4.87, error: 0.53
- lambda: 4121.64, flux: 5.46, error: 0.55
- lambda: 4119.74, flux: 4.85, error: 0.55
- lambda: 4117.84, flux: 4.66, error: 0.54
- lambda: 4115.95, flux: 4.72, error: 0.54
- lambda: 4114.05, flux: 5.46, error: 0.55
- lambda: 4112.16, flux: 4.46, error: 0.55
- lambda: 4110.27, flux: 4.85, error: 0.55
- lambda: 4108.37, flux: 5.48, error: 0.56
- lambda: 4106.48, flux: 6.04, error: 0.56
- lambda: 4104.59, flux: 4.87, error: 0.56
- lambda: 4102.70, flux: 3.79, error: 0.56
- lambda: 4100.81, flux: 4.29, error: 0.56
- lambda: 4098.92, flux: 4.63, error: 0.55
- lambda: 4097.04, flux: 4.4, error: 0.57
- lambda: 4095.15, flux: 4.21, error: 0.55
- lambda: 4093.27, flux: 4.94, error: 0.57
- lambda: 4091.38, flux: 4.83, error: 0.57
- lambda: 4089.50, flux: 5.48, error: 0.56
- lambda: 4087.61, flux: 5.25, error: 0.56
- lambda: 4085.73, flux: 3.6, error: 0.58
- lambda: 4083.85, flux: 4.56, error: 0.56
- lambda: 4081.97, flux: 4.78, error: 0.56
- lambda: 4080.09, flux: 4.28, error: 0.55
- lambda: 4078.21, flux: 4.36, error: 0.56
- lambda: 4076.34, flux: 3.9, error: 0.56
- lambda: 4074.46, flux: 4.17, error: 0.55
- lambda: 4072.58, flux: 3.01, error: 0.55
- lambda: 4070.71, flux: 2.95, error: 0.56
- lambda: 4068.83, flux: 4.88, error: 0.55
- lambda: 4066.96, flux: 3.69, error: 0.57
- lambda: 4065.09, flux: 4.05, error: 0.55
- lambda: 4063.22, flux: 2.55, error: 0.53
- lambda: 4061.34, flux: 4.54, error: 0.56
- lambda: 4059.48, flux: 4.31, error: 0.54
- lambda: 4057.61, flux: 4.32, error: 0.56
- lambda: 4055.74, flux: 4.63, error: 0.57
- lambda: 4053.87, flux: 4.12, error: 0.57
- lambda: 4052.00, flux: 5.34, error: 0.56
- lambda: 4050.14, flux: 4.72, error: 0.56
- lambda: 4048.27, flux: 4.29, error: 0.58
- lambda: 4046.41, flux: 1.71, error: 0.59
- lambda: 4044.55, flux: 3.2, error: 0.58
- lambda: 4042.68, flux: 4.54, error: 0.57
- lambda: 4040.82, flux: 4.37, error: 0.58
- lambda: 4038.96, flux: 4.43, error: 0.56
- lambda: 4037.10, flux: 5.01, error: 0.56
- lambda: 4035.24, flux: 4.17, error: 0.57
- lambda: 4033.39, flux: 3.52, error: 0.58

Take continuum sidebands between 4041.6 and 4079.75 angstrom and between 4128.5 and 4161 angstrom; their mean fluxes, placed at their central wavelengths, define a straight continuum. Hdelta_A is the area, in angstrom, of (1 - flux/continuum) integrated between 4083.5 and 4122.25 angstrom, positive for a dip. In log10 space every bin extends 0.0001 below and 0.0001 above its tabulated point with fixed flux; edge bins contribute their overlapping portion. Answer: -4.8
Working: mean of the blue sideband 3.97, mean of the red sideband 4.57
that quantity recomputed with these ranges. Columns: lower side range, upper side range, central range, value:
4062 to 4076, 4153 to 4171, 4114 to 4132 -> -2.11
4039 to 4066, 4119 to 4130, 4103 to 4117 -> -0.89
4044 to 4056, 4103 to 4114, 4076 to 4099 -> 0.61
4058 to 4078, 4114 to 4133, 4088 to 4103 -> -1.31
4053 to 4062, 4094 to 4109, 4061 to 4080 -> 2.85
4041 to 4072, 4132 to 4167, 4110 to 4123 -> -1.43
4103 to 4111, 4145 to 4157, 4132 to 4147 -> 1.90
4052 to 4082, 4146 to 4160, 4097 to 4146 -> 0.14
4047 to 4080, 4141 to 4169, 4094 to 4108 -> -1.00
